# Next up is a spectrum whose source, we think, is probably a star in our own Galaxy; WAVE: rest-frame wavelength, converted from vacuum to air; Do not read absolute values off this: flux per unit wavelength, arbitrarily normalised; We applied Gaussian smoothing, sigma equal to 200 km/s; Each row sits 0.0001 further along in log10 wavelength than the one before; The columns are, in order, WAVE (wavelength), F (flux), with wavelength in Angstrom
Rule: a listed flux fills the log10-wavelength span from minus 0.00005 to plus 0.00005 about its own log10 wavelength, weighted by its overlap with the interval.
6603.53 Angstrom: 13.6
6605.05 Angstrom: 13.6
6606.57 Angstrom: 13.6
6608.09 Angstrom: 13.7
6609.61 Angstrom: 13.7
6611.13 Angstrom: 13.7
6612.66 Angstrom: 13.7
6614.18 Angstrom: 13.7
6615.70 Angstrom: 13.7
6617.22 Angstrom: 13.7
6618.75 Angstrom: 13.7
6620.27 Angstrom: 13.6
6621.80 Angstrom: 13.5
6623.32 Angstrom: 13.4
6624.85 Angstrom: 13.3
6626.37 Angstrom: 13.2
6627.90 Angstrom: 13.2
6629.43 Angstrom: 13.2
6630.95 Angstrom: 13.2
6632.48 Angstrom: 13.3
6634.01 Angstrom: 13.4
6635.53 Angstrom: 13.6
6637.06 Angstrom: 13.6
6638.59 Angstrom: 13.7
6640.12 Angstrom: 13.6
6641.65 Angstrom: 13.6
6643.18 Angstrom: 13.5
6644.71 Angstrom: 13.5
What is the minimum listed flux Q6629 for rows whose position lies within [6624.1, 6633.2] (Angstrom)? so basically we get 13.2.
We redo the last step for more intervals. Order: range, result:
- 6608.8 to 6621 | 13.6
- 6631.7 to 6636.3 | 13.3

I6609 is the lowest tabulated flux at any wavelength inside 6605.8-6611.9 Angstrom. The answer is 13.6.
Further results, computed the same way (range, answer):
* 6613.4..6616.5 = 13.7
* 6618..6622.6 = 13.5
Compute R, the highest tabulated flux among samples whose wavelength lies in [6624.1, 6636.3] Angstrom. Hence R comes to 13.6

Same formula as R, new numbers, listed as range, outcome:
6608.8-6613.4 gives 13.7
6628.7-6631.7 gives 13.2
